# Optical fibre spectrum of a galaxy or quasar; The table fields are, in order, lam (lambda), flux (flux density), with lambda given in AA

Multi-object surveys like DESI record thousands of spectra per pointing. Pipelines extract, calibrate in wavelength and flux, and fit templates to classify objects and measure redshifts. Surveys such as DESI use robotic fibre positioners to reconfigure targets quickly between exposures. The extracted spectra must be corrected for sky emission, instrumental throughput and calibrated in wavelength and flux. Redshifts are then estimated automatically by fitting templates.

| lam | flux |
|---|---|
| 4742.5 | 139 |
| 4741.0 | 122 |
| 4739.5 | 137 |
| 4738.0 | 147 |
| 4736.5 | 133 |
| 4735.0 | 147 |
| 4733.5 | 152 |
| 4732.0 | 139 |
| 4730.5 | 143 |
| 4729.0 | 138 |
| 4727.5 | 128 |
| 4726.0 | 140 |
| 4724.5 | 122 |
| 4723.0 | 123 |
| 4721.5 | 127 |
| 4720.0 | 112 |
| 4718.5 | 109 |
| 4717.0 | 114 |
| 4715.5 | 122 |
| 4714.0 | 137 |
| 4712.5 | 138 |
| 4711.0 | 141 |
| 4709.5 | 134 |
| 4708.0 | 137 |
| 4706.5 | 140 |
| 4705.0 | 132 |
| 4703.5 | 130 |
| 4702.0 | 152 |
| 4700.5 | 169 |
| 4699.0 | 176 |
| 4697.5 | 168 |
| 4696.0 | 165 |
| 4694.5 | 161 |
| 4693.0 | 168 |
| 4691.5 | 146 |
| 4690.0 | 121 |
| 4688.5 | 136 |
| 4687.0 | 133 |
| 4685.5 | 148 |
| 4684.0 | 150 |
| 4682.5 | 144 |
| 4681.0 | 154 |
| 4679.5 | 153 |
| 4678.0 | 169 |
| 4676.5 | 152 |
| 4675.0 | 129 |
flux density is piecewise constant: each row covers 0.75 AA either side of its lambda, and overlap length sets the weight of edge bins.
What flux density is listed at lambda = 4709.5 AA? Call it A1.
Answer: 134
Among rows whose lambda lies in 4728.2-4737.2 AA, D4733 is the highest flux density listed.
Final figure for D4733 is 152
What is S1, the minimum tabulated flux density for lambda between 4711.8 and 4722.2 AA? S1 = 109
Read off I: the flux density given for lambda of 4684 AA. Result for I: 150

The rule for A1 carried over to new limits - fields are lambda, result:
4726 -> 140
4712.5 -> 138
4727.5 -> 128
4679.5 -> 153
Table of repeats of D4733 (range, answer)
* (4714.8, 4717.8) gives 122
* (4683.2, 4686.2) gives 150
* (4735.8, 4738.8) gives 147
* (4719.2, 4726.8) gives 140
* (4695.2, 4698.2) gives 168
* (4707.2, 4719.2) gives 141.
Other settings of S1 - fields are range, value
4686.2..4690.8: 121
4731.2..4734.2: 139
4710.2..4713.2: 138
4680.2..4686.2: 144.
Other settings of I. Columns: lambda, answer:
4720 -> 112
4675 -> 129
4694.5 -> 161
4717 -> 114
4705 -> 132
